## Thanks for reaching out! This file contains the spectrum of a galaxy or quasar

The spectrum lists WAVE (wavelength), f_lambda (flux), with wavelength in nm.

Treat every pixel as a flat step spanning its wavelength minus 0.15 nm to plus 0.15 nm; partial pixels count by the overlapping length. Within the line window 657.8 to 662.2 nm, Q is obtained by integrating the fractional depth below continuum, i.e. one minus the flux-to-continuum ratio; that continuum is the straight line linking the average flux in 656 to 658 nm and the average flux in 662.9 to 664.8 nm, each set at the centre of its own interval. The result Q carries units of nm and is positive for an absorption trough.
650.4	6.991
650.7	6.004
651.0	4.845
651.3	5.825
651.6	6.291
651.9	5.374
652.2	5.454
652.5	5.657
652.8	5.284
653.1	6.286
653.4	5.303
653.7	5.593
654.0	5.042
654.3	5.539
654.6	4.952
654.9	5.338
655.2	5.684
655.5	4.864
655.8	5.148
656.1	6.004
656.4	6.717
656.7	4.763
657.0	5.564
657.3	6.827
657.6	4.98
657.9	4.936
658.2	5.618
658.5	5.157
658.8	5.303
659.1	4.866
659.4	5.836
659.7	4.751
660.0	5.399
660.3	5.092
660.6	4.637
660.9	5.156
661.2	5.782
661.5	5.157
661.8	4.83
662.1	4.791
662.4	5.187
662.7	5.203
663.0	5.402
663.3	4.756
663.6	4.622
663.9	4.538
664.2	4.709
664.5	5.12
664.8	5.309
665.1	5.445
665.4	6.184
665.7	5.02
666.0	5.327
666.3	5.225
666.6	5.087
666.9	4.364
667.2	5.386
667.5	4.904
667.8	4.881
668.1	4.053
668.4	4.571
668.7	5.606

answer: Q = 0.14 nm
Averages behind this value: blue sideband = 5.7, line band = 5.16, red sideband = 4.88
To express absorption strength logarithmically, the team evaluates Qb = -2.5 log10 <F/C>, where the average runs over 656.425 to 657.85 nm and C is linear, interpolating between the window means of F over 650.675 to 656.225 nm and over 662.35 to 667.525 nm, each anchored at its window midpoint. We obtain -0.05 mag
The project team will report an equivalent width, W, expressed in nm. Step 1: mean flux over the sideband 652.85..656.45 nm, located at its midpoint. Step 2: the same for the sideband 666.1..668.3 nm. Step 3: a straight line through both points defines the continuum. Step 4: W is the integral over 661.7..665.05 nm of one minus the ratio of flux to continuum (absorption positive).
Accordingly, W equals 0.05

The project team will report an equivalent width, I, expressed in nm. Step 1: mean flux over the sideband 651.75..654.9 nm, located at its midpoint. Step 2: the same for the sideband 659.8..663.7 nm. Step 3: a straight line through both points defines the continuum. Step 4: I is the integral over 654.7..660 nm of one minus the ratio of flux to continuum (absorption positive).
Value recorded -0.16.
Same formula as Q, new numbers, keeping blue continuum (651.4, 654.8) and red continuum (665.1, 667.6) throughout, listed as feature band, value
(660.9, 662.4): 0.05 nm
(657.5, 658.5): 0.04 nm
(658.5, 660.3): 0.05 nm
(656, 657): -0.06 nm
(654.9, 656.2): 0.02 nm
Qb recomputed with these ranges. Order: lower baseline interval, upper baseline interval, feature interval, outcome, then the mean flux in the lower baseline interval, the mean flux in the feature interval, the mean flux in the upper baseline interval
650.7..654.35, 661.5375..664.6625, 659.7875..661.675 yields -0.02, 5.56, 5.18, 4.93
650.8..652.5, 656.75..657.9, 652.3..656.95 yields 0.02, 5.58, 5.48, 5.59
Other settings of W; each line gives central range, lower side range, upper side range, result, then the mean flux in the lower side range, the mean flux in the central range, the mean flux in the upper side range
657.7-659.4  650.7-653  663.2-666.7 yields 0.036 nm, 5.58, 5.23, 5.12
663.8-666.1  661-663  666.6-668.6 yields -0.127 nm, 5.18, 5.22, 4.75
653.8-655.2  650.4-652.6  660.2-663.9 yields 0.063 nm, 5.73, 5.28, 5.03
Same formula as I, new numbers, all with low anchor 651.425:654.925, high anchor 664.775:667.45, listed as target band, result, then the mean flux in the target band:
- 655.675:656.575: -0.08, 5.95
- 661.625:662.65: 0.07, 4.97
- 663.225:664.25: 0.13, 4.64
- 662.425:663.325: 0.02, 5.18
